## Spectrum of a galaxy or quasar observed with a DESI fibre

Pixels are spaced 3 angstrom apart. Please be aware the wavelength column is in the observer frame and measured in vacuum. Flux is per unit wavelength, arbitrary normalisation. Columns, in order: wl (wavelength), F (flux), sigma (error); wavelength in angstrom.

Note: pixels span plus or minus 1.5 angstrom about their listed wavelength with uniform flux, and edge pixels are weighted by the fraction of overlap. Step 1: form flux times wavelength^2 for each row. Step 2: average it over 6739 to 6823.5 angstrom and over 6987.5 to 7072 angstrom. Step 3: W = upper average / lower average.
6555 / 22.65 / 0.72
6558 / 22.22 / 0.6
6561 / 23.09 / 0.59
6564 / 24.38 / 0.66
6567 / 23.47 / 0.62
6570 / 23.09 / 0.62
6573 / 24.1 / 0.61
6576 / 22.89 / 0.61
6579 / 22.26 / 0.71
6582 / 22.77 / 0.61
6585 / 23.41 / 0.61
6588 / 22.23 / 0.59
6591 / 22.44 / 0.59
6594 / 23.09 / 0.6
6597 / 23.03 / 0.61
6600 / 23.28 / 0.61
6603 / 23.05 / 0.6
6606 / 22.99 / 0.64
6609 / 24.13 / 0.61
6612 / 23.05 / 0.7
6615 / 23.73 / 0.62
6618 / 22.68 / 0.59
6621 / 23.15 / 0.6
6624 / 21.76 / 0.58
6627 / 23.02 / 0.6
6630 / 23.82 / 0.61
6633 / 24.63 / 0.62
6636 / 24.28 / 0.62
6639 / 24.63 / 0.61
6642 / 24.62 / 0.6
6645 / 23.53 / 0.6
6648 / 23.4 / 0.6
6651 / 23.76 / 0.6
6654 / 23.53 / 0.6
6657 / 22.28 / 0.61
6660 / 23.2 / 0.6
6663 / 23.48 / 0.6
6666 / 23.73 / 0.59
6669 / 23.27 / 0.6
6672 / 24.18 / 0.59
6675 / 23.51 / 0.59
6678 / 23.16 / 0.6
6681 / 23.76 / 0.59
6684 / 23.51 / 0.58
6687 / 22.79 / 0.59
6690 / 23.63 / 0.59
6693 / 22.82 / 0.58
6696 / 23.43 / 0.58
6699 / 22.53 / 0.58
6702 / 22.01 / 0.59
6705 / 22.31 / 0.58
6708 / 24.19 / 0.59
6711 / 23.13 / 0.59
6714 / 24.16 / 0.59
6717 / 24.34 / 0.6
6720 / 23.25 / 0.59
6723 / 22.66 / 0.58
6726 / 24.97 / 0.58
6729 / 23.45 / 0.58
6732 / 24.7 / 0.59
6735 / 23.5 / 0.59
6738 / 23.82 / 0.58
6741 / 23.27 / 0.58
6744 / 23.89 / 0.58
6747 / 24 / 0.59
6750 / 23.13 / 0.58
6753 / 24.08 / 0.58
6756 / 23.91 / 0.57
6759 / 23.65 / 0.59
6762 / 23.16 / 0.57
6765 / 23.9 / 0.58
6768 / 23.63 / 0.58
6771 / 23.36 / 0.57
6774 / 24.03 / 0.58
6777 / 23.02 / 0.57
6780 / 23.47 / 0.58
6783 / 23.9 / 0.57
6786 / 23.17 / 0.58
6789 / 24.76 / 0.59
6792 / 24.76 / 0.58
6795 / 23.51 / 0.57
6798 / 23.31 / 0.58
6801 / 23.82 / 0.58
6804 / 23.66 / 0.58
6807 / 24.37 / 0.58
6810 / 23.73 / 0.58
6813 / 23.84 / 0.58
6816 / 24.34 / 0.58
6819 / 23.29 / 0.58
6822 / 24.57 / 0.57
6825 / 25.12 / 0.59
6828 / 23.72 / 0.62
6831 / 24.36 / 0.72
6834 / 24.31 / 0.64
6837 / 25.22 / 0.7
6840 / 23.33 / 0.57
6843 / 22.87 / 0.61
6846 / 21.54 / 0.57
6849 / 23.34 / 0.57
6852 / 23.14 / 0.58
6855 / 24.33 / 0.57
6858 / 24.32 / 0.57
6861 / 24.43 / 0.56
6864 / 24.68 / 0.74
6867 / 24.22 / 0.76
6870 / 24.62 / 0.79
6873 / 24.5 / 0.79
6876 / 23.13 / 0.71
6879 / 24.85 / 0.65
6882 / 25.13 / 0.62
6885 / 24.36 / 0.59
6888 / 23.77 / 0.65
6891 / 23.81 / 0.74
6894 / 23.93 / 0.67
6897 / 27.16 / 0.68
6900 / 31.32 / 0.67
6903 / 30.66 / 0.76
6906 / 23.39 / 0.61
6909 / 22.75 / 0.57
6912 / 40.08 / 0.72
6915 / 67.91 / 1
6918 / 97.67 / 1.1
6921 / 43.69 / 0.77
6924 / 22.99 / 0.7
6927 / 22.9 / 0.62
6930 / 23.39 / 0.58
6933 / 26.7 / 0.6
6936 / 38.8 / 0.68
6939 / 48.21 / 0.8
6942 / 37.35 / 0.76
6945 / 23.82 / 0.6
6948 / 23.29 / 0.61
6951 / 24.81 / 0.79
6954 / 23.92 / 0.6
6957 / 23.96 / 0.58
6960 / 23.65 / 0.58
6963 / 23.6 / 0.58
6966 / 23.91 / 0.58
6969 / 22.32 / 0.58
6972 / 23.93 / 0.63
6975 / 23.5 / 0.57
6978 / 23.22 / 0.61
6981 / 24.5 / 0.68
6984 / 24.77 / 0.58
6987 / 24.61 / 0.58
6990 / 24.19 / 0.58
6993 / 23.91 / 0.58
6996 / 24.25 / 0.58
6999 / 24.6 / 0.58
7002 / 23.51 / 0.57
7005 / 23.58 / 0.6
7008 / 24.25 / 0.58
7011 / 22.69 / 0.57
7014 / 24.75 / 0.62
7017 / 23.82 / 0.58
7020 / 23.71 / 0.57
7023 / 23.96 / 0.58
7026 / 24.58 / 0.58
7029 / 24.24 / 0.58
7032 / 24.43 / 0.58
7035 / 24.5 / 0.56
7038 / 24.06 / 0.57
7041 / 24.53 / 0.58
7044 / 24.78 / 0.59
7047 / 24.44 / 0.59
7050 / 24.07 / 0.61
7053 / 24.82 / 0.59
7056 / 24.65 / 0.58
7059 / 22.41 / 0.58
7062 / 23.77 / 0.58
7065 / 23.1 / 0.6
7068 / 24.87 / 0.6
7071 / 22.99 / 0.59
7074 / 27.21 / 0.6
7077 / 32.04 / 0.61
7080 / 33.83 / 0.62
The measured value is 1.09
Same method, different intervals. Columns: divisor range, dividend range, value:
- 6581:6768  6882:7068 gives 1.28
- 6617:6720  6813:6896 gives 1.09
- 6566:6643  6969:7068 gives 1.17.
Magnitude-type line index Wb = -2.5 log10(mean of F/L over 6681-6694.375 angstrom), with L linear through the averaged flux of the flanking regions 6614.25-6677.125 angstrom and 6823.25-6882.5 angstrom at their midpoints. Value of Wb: 0.02 mag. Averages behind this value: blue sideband 23.5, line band 23.3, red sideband 24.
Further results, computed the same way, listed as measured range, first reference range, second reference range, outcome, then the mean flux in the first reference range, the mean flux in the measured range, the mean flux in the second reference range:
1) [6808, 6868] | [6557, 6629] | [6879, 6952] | 0.27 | 23.1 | 23.9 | 33.1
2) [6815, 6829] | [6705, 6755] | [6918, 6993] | 0.06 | 23.7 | 24.2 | 28.3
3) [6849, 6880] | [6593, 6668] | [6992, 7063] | -0.02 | 23.4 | 24.2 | 24.1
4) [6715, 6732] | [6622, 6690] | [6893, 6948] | 0.12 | 23.5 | 23.8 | 36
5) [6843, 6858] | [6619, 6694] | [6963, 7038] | 0.03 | 23.5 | 23.2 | 24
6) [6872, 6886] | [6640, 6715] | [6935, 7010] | 0.03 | 23.4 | 24.4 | 25.9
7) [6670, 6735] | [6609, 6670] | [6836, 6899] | 0.01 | 23.5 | 23.5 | 24.2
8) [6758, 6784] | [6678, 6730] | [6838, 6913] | 0.02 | 23.3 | 23.6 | 25.1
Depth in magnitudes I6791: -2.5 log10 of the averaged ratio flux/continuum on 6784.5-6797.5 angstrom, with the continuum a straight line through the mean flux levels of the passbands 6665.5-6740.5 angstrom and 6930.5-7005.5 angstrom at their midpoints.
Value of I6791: 0.02 mag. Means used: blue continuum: 23.5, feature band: 24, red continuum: 26.1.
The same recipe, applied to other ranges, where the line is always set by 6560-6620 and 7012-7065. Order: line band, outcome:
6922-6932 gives -0.02 mag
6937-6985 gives -0.10 mag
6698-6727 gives 0.00 mag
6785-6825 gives -0.02 mag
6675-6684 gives -0.01 mag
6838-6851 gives 0.04 mag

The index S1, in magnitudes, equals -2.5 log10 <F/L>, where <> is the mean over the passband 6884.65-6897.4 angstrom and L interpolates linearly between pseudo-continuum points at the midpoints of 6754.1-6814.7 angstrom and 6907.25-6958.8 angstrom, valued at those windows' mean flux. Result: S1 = 0.31 mag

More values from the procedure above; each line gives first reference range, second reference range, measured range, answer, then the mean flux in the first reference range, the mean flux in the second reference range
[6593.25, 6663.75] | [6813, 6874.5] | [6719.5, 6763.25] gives 0.00 mag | 23.4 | 24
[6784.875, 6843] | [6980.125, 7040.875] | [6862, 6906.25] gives -0.06 mag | 24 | 24.2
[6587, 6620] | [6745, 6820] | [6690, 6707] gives 0.03 mag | 23.1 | 23.8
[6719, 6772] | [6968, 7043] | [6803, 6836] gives -0.02 mag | 23.7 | 24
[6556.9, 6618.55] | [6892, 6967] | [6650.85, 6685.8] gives 0.09 mag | 23.1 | 32.8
